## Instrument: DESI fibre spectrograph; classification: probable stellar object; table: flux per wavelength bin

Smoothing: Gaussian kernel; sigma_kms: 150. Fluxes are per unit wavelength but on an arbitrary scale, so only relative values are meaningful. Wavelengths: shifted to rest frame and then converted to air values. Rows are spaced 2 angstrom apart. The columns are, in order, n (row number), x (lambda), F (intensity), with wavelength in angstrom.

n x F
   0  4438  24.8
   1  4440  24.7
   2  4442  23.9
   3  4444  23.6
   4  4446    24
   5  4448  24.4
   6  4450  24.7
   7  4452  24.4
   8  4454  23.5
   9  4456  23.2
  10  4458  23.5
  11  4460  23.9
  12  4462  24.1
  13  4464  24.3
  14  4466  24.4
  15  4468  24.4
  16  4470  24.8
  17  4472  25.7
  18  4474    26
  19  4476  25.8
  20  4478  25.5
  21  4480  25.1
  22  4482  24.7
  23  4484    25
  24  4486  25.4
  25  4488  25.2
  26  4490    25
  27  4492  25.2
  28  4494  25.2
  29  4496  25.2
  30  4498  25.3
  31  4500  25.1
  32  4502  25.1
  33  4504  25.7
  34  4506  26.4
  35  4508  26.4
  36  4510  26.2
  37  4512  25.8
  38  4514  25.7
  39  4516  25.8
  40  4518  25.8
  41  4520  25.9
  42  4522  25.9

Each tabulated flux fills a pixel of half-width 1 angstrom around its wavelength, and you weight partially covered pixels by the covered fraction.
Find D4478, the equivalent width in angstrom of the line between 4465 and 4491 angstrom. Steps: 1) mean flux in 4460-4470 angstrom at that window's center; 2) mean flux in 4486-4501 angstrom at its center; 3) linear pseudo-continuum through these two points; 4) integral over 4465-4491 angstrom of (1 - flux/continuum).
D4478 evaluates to -0.47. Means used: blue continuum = 24.3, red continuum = 25.2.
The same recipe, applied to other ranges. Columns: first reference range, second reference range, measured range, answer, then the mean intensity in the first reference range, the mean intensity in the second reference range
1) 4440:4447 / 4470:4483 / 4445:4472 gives 0.5 angstrom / 24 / 25.4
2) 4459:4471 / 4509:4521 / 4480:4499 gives 0.0 angstrom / 24.3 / 25.9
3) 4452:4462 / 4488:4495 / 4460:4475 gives -0.4 angstrom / 23.7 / 25.1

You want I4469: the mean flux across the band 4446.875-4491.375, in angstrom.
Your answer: 24.7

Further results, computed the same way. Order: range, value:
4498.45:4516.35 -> 25.8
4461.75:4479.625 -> 25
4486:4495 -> 25.2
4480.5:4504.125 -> 25.2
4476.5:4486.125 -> 25.2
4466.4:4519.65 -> 25.4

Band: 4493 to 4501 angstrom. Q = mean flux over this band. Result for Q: 25.2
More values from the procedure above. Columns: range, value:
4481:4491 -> 25.1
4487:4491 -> 25.1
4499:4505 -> 25.3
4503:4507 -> 26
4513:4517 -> 25.8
